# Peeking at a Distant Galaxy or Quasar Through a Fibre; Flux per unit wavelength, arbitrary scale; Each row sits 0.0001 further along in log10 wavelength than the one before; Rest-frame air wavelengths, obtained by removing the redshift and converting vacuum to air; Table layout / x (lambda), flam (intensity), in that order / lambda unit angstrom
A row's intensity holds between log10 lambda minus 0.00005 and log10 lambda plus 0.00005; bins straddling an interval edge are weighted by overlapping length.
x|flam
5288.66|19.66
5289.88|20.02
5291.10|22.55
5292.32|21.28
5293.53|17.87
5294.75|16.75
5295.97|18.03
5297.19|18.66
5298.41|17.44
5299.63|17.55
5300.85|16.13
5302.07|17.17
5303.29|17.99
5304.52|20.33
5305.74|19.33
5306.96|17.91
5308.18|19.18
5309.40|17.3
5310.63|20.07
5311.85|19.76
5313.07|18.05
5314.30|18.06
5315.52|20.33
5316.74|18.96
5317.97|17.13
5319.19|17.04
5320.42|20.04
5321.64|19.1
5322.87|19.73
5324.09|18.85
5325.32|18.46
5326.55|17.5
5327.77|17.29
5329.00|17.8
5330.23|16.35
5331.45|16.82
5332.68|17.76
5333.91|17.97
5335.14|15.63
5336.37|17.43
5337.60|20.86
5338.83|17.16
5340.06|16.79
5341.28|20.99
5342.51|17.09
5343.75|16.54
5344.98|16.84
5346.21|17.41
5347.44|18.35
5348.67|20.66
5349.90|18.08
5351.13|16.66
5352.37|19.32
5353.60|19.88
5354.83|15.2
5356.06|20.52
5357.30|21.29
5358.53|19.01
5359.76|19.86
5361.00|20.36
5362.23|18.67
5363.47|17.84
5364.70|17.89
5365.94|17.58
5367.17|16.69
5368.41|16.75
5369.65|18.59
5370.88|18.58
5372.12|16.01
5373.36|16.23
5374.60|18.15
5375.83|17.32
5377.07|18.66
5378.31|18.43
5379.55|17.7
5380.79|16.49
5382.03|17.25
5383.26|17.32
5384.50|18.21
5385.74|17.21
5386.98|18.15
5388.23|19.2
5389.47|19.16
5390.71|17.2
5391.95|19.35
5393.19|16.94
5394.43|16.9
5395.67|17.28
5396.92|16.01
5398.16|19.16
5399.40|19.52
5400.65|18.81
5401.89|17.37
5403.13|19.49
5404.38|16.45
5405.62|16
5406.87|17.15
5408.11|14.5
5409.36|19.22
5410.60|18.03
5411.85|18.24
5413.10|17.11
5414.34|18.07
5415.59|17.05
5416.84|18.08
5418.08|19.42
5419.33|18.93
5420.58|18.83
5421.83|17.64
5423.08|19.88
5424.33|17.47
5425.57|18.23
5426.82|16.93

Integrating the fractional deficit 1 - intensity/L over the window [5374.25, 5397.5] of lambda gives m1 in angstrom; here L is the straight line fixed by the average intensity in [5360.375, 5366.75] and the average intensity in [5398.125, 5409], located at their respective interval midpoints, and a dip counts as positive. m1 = 0.3 angstrom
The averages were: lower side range 18.4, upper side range 17.6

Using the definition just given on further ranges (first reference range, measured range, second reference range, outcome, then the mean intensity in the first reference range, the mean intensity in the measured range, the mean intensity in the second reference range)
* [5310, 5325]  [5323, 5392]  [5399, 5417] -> 1.19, 18.9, 18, 17.6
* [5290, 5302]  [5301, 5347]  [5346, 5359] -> 1.17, 18.5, 18.2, 18.8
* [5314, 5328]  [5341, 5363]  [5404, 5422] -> -0.47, 18.6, 18.7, 17.7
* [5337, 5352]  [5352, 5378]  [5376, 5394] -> -0.39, 18.1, 18.3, 17.9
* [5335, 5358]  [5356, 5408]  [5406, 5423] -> 0.40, 18.3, 18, 17.9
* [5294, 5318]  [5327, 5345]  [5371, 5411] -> 0.51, 18.3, 17.6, 17.7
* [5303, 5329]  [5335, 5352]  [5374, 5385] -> 0.27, 18.7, 18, 17.7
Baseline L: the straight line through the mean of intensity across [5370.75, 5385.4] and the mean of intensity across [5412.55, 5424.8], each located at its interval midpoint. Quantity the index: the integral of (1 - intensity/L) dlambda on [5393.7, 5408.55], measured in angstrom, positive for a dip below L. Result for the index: 0.42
